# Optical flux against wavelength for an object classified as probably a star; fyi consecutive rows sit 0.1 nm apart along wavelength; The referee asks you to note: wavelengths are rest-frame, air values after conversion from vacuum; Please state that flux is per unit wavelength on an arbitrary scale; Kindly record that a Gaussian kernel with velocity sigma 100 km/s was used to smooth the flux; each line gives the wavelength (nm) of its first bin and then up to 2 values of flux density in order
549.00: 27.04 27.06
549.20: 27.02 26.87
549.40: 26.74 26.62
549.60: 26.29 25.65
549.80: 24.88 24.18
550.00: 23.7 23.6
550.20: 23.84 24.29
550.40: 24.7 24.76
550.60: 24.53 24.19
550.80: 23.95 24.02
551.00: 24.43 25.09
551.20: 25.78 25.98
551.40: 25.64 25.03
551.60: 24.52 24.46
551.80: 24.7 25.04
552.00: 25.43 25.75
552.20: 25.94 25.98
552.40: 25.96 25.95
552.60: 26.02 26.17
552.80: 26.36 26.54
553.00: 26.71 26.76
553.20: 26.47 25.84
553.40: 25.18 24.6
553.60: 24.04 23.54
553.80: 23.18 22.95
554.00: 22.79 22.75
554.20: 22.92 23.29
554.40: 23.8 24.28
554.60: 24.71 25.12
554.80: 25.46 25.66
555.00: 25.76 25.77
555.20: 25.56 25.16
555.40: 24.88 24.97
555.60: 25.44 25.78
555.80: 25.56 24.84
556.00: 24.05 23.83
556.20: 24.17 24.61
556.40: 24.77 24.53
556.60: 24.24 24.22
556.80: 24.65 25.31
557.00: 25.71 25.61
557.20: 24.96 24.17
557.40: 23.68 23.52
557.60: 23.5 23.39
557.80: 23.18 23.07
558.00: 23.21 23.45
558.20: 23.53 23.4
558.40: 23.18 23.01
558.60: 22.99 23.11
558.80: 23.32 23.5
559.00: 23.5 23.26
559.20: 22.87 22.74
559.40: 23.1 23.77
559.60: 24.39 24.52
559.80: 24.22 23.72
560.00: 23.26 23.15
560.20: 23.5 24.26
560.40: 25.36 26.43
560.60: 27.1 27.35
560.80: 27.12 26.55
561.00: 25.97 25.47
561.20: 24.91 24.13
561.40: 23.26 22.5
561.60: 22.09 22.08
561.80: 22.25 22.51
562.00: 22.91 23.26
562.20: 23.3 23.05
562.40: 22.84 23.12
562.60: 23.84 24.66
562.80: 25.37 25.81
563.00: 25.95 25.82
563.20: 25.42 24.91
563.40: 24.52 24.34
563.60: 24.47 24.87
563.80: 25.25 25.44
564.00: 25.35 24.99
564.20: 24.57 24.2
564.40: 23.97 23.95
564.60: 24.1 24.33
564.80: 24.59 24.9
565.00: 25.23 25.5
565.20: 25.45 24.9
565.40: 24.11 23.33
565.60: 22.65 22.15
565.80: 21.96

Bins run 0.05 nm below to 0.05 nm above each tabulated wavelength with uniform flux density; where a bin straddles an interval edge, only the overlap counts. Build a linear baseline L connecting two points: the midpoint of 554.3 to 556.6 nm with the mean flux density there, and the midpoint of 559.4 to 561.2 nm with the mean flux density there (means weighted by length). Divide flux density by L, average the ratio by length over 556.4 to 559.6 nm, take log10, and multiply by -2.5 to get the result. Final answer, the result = 0.05 mag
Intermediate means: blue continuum 24.9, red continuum 25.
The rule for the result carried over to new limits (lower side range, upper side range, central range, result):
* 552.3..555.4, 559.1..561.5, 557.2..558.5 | 0.057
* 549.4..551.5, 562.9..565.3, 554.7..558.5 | 0.017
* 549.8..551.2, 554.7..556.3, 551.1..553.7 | -0.041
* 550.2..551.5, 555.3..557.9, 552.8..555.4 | -0.007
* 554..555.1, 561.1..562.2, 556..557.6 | -0.023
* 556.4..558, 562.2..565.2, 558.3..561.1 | 0.006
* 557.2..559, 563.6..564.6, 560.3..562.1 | -0.021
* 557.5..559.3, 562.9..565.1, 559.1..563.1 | -0.007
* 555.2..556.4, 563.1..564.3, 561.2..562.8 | 0.078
